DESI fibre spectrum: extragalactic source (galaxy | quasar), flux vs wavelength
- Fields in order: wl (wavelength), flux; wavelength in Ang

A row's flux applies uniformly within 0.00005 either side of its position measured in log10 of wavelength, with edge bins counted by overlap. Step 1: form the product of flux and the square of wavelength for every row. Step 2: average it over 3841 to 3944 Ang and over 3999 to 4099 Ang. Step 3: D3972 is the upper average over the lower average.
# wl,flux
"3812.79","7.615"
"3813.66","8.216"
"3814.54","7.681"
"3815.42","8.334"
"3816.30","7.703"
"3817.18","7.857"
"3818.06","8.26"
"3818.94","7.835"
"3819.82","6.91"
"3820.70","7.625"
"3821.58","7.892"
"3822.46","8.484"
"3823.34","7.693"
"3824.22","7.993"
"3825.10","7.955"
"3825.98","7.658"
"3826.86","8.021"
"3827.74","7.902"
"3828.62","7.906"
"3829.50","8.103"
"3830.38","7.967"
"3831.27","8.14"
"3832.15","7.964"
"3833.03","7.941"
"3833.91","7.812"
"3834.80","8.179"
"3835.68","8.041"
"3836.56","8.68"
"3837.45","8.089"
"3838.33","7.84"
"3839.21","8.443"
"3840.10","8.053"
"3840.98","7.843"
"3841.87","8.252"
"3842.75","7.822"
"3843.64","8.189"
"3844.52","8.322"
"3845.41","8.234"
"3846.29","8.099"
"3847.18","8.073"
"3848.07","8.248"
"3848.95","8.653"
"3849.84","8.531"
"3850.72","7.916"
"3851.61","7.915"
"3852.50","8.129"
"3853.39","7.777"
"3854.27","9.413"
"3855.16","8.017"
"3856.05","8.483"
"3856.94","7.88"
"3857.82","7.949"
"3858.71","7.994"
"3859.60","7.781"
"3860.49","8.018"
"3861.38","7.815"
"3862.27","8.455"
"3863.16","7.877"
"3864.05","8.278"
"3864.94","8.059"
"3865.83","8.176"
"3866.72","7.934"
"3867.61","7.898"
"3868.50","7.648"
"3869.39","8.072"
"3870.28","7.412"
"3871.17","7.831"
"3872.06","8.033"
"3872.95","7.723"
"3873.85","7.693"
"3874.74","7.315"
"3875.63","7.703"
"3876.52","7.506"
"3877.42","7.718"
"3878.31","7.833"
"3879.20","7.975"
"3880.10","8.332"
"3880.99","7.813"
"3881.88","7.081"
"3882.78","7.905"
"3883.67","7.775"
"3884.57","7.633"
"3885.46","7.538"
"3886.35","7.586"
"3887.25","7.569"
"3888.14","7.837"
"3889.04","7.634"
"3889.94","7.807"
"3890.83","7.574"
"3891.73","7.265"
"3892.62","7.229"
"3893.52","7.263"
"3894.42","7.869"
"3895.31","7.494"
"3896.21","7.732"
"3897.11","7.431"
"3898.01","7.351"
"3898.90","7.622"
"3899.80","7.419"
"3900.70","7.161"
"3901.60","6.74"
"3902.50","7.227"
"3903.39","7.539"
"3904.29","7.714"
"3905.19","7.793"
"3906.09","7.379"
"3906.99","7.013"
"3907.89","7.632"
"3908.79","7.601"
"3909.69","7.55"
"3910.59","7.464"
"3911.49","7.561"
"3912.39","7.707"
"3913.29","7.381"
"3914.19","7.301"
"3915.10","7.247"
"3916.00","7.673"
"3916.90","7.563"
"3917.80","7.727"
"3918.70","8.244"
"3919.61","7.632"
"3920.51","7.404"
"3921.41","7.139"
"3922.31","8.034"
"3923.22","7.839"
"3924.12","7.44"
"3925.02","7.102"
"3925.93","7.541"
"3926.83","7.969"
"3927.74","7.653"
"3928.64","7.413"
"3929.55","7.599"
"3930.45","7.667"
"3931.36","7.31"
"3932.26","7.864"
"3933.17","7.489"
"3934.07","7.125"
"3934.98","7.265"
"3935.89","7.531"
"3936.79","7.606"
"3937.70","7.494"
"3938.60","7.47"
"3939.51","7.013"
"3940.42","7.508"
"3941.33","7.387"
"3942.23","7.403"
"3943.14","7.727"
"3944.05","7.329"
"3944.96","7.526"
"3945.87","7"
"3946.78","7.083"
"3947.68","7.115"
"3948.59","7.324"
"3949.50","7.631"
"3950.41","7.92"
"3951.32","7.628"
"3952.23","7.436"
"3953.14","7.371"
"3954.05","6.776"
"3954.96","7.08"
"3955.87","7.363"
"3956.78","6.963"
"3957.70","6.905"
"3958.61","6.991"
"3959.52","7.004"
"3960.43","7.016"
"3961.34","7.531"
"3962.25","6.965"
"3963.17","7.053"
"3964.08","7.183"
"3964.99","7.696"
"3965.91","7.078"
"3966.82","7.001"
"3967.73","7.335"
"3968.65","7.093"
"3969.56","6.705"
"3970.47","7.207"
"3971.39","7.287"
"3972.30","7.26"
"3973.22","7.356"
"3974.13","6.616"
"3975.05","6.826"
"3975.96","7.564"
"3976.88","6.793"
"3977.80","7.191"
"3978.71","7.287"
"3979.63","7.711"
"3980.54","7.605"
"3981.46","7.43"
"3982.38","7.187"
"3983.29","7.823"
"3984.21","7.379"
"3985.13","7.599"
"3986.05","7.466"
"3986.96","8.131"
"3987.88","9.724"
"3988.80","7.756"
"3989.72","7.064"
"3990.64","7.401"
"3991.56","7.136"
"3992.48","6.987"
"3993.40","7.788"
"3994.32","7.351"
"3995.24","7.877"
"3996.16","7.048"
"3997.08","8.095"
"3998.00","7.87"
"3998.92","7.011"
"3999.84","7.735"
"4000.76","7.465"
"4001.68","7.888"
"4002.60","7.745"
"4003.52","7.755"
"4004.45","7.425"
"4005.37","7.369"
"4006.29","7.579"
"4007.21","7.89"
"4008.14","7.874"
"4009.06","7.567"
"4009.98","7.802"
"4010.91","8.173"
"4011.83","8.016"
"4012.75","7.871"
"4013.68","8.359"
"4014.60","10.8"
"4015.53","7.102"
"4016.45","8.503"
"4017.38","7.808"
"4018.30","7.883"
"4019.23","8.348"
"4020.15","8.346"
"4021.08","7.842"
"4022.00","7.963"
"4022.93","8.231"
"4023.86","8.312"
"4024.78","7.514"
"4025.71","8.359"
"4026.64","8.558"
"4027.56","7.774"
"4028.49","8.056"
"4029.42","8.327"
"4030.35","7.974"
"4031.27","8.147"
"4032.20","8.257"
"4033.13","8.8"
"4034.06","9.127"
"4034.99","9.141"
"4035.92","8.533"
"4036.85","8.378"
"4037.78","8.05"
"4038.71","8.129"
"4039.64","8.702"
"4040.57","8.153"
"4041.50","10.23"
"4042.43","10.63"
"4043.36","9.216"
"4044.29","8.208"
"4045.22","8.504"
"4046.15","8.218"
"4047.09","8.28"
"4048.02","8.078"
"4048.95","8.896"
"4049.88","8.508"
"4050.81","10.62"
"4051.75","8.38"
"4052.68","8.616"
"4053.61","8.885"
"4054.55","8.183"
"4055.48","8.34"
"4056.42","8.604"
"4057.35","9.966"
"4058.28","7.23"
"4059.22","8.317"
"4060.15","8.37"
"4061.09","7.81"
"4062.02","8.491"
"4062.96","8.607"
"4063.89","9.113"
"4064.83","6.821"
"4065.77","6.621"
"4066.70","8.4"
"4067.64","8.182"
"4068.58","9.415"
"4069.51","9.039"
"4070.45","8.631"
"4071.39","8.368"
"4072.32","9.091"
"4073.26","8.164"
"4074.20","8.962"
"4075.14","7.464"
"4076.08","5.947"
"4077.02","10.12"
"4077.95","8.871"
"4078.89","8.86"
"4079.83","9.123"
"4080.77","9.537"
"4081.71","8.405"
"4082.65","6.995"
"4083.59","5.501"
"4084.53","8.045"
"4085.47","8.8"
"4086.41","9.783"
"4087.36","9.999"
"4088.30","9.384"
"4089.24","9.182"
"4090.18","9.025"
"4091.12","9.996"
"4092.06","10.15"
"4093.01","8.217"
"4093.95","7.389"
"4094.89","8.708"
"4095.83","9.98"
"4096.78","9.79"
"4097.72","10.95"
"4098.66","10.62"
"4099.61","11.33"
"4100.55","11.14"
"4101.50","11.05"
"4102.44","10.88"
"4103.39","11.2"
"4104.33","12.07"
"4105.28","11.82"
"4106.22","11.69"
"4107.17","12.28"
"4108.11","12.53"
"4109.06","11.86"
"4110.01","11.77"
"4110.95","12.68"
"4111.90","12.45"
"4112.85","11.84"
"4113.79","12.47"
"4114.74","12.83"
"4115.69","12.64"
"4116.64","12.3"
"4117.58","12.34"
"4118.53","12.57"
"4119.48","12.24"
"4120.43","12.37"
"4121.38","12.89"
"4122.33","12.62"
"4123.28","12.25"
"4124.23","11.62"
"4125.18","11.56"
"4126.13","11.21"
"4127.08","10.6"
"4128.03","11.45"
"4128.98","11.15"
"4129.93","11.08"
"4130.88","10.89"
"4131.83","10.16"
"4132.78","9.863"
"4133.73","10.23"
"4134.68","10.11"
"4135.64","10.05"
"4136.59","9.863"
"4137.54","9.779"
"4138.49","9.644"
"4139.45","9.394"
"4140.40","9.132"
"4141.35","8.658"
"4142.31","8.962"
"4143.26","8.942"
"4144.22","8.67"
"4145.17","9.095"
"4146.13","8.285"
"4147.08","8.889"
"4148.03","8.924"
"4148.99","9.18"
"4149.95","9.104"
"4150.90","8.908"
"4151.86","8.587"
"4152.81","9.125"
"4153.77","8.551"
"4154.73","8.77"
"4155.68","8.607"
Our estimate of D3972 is 1.19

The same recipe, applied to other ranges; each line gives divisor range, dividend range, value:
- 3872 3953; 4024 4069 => 1.21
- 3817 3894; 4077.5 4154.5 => 1.48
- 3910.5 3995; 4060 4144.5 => 1.46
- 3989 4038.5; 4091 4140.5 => 1.47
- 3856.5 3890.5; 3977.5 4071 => 1.13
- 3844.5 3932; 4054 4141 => 1.44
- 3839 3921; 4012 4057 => 1.18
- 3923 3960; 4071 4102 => 1.32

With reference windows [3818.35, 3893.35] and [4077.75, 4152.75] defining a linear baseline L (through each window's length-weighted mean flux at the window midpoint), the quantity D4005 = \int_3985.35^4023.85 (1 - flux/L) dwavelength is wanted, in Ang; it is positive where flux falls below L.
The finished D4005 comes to 5.97 Ang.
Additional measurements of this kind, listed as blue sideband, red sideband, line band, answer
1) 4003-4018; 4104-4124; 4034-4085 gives 7.62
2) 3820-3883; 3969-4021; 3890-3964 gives 3.76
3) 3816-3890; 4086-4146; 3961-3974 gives 2.83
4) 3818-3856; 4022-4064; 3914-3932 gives 1.49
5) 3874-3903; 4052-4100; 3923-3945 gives 1.00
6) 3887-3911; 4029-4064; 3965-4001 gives 3.16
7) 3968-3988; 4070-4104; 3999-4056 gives -0.79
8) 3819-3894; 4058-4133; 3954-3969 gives 2.94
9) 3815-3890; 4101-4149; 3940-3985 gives 9.38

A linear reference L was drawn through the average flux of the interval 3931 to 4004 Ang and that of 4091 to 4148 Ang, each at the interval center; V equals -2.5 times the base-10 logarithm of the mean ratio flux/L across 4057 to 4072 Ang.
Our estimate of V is 0.15 mag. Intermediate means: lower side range 7.38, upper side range 10.8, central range 8.33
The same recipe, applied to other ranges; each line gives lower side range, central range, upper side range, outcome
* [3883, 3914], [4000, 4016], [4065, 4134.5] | 0.14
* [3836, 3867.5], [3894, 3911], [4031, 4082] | 0.11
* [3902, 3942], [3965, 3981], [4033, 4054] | 0.12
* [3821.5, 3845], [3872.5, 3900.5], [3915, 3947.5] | 0.02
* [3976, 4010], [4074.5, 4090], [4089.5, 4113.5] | 0.20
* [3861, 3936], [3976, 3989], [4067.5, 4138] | 0.15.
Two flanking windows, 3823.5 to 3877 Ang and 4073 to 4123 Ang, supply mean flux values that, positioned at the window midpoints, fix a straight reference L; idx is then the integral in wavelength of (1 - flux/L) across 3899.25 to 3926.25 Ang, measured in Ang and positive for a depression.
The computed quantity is 3.5 Ang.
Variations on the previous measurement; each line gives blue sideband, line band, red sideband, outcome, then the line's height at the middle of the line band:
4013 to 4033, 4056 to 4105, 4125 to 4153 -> -0.1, 8.95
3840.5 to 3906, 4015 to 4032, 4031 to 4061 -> 1.0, 8.56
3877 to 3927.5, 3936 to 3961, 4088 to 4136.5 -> 3.1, 8.35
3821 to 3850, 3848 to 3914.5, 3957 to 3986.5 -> 0.4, 7.79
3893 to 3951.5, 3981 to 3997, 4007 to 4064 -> 0.9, 8.04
